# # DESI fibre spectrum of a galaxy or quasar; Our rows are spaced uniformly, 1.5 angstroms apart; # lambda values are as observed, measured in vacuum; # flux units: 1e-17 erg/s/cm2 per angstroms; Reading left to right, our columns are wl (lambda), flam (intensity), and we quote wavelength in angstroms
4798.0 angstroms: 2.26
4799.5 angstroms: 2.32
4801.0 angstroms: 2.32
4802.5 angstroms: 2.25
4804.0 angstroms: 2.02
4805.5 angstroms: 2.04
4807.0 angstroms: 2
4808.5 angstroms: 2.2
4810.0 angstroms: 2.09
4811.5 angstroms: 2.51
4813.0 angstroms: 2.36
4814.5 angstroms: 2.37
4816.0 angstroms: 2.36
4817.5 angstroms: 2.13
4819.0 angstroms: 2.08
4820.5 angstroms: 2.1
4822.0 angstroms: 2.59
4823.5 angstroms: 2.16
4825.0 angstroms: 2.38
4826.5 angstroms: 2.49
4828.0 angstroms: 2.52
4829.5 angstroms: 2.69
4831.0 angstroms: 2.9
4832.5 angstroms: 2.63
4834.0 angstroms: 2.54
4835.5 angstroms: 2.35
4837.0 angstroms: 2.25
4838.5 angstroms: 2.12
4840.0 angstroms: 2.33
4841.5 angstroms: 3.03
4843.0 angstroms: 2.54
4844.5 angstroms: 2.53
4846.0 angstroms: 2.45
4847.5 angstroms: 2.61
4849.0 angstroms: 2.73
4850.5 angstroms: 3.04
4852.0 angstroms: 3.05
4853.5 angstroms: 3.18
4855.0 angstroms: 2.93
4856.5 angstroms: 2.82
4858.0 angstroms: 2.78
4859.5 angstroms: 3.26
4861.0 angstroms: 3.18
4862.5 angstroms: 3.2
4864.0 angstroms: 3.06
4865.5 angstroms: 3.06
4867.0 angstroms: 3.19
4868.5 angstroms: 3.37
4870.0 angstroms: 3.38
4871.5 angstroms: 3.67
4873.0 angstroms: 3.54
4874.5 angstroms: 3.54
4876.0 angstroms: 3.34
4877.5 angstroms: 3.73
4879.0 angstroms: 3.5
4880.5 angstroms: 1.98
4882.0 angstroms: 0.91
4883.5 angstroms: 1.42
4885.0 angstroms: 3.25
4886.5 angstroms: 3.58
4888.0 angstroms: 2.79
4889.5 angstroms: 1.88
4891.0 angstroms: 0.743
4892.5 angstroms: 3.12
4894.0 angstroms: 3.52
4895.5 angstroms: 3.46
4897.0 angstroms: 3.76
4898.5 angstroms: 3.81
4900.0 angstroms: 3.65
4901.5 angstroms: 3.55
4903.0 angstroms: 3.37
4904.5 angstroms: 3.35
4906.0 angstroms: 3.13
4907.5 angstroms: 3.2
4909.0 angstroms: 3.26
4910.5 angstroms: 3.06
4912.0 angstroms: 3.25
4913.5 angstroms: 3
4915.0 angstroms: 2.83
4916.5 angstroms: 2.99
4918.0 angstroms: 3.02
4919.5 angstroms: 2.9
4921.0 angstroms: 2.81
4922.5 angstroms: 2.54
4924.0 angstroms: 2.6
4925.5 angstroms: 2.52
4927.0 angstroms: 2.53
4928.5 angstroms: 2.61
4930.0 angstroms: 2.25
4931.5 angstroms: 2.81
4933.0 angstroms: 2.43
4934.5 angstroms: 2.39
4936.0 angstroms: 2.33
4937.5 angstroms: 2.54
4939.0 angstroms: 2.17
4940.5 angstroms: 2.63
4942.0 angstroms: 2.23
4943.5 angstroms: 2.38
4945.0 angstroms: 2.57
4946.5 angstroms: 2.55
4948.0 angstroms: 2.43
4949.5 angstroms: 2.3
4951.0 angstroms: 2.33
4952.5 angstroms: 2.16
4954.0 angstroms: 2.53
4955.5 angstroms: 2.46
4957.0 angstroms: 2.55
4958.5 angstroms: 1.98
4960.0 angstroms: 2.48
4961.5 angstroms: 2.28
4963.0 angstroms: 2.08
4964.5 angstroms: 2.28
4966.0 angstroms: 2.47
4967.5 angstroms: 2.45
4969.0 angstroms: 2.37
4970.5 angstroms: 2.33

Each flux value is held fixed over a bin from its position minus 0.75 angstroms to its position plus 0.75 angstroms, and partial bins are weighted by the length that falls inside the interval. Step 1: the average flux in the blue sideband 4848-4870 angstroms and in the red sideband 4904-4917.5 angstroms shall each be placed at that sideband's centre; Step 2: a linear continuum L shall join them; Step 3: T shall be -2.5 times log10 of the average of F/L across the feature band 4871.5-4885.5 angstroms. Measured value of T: 0.089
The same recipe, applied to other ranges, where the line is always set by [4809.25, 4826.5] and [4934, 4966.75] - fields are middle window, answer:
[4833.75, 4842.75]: -0.06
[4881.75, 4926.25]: -0.24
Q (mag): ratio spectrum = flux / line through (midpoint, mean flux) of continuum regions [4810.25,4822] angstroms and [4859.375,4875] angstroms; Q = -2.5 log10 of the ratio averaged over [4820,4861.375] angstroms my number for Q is 0.05 mag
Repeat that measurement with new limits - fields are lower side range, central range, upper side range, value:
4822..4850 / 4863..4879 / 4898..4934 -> -0.24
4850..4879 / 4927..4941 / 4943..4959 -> 0.04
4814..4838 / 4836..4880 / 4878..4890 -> -0.23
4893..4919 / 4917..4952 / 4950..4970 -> 0.11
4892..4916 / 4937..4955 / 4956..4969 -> 0.09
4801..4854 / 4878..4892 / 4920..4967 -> 0.08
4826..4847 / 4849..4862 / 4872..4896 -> -0.15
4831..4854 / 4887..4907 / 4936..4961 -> -0.23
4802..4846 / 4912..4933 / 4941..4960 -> -0.15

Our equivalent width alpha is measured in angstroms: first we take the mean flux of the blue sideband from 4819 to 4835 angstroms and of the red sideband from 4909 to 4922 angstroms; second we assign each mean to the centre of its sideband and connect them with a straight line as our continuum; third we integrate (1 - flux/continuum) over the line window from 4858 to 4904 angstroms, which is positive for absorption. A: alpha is -4.45 angstroms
